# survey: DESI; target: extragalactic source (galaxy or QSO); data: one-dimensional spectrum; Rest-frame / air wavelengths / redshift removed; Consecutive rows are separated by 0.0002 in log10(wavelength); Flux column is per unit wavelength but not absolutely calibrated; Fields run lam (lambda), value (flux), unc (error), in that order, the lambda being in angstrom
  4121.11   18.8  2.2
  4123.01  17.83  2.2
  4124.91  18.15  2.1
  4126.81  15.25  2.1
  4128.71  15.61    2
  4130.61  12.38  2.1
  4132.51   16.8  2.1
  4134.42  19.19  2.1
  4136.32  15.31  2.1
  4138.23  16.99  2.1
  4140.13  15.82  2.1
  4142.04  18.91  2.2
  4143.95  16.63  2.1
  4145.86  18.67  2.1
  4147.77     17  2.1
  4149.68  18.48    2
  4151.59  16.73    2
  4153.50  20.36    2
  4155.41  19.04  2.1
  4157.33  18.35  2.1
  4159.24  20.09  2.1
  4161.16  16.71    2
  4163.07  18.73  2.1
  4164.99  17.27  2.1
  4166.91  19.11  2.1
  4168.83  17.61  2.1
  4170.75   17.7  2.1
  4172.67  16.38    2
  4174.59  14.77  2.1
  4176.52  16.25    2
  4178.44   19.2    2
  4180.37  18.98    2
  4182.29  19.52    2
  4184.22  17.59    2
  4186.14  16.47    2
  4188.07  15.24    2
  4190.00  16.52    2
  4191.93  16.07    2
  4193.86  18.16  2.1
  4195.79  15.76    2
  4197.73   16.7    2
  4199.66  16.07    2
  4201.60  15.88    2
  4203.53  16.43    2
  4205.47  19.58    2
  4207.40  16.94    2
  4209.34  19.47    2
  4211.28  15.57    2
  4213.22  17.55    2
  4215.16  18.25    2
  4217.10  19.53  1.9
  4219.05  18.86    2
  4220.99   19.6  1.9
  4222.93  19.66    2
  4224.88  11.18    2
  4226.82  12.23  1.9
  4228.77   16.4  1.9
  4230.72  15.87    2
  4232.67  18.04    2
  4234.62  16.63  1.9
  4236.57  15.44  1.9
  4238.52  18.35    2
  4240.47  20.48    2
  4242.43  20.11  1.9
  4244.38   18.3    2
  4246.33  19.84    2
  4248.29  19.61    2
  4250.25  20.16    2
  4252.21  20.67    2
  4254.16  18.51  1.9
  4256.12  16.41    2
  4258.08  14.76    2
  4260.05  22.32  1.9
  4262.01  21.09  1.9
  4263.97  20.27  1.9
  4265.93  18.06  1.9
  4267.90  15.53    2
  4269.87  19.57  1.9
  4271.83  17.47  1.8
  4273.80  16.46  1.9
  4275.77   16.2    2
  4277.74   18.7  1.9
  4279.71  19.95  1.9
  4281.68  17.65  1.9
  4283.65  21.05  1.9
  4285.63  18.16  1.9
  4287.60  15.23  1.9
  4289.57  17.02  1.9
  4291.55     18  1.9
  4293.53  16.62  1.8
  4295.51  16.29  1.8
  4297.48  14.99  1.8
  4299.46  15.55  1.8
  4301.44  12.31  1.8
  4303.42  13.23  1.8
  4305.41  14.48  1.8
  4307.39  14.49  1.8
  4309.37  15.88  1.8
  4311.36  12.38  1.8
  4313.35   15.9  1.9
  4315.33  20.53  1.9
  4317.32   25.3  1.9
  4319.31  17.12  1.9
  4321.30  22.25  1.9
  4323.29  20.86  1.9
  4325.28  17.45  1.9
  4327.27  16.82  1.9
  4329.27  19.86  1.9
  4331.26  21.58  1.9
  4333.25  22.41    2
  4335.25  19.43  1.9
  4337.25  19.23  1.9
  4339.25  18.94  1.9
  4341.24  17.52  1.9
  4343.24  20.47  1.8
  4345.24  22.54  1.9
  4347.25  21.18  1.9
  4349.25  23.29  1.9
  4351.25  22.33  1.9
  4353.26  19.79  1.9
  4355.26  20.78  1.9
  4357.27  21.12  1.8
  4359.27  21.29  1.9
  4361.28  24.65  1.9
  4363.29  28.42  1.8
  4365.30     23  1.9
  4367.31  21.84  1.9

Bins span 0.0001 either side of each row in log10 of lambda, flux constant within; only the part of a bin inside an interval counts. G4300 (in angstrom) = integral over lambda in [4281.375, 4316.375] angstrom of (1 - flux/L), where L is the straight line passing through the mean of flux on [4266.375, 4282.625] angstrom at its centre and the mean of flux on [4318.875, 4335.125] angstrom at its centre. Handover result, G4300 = 4.9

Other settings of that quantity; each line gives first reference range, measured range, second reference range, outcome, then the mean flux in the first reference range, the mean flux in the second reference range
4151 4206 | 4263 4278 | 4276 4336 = -0.1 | 17.5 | 17.7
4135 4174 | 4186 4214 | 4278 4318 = 1.0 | 17.8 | 16.7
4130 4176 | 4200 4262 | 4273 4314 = -4.0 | 17.5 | 16.2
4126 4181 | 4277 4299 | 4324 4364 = 2.6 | 17.4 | 20.9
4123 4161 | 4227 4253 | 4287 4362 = -0.3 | 17.4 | 18.7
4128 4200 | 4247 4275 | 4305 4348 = -0.5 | 17.3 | 19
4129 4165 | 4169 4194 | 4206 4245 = 0.5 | 17.5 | 17.4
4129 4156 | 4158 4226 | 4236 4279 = 1.6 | 17.2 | 18.6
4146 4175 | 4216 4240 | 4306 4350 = 2.1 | 18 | 19.3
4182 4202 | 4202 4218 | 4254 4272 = -0.7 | 16.6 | 18.4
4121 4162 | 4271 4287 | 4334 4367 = 1.6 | 17.4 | 21.5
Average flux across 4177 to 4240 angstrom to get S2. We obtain 17.1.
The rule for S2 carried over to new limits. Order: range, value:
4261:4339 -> 17.8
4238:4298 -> 18.3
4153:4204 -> 17.4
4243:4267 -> 19.2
